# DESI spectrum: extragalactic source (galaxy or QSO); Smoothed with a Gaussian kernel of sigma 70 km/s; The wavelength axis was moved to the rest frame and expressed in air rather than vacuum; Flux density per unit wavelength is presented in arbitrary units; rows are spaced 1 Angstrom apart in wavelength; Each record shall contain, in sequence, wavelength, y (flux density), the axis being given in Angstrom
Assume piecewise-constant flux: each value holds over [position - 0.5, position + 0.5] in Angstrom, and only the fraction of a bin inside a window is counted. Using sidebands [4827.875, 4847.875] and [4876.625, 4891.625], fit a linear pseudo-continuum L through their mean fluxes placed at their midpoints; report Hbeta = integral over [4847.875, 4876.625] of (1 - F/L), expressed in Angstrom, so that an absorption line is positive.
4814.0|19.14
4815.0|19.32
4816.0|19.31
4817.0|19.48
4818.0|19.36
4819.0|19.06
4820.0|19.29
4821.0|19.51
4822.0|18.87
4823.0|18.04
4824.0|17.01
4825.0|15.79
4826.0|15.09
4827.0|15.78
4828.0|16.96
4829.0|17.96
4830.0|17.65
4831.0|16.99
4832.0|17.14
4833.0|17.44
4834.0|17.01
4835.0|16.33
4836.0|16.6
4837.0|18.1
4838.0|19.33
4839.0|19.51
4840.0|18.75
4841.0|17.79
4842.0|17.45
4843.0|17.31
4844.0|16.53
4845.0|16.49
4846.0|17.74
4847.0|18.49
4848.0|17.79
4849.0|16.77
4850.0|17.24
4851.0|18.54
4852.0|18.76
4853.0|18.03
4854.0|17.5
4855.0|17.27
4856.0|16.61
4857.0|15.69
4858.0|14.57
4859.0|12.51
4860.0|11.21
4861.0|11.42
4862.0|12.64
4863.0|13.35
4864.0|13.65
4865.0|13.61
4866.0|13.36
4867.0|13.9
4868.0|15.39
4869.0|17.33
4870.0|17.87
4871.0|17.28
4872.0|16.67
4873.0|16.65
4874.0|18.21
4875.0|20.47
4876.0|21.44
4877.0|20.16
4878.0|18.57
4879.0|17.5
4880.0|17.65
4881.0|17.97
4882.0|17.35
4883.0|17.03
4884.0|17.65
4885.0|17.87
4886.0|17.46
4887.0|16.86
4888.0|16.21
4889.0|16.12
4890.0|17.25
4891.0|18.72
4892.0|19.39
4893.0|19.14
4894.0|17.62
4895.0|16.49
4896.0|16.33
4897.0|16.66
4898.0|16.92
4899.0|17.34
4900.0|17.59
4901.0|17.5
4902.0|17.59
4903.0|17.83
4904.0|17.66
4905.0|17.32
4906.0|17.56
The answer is 2.53 Angstrom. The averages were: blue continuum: 17.6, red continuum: 17.6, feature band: 16.1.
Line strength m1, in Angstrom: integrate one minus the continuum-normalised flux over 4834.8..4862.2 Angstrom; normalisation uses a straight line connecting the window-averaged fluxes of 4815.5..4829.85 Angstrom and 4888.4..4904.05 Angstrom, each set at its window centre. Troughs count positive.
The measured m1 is 1.65 Angstrom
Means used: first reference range 18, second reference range 17.5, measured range 16.7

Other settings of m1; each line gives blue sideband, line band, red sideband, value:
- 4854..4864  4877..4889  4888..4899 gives -0.84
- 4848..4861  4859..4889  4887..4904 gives 0.68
